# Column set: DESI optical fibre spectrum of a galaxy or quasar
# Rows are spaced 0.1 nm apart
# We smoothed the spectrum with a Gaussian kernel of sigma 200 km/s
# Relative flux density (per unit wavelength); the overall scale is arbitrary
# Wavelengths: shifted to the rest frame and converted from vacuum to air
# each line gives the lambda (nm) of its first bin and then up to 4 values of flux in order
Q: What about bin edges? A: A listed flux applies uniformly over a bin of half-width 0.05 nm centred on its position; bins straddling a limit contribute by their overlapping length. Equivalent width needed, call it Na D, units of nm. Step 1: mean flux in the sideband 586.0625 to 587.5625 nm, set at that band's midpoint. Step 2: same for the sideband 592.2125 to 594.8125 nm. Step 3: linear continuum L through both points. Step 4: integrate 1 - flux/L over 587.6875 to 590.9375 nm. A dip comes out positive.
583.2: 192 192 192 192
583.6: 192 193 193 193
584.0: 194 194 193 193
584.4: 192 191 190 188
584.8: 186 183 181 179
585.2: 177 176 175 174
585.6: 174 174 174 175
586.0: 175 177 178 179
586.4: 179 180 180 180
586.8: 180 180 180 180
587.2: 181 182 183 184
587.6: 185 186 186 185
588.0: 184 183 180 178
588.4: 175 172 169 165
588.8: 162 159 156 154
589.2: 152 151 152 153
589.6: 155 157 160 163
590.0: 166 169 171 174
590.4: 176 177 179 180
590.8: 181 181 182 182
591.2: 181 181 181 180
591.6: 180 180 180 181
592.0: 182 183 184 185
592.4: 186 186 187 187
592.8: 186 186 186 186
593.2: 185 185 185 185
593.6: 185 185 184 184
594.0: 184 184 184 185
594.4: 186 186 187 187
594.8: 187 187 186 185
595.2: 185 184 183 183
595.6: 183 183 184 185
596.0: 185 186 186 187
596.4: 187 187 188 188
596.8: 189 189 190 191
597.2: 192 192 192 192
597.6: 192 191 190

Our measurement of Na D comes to 0.23 nm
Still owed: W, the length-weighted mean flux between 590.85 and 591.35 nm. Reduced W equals 181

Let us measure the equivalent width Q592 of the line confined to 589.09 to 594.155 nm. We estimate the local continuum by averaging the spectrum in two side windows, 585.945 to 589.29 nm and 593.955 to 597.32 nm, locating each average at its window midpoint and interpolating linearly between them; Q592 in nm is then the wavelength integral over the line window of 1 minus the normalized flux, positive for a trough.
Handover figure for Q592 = 0.108 nm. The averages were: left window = 176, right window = 186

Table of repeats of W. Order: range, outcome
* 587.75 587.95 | 186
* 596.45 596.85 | 188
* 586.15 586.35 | 178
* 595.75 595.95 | 184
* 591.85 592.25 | 182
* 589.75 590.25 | 166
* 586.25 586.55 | 179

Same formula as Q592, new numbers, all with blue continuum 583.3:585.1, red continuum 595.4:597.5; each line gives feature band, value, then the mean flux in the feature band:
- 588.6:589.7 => 0.19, 157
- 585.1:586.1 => 0.08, 175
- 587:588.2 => 0.04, 183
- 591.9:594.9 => 0.05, 185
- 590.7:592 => 0.05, 181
